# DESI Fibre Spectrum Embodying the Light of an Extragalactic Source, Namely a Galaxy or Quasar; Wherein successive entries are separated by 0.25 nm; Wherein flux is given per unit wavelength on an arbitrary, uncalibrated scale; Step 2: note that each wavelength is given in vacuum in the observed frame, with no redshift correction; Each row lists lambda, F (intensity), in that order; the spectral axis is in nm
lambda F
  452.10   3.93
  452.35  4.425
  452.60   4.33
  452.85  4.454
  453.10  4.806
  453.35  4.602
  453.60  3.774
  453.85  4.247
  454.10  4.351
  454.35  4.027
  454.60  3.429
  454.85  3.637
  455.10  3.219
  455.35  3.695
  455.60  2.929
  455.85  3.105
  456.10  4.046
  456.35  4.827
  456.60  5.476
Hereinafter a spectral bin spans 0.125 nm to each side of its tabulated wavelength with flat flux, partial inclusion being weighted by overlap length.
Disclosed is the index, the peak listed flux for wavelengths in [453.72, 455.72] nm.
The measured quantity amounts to 4.351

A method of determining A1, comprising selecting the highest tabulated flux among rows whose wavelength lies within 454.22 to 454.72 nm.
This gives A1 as 4.027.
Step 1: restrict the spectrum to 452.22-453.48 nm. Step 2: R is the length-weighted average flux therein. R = 4.52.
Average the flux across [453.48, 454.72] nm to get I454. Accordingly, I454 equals 3.97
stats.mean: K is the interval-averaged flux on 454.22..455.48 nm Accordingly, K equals 3.6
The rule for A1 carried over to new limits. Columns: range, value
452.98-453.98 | 4.806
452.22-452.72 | 4.425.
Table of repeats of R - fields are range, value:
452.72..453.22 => 4.63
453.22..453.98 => 4.21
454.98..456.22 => 3.4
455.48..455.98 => 3.03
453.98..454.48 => 4.18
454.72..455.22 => 3.43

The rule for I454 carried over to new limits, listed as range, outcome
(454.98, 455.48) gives 3.45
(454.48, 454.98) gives 3.53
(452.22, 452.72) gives 4.37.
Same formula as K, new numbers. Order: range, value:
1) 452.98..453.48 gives 4.69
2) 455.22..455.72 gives 3.31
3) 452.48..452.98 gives 4.4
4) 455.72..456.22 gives 3.56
